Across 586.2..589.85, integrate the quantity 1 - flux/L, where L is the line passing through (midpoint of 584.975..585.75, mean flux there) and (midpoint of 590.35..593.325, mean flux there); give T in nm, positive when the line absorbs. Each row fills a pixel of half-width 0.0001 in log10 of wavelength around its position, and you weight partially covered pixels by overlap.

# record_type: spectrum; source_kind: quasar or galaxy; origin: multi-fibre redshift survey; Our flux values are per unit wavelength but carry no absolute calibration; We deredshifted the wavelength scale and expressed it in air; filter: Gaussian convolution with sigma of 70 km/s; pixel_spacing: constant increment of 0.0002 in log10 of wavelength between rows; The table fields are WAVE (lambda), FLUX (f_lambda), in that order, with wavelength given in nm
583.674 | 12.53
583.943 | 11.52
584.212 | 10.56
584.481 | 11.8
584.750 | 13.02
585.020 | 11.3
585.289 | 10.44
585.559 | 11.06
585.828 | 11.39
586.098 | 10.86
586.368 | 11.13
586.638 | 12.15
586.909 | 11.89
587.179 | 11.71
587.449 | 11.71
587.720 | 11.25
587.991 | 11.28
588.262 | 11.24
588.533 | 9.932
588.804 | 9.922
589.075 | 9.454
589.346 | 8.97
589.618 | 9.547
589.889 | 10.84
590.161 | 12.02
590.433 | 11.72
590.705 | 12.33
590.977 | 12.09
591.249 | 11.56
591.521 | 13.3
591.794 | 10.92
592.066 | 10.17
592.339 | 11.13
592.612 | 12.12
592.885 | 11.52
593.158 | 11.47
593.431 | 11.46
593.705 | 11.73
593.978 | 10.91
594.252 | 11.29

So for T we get 0.14 nm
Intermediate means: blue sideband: 10.9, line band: 10.8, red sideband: 11.7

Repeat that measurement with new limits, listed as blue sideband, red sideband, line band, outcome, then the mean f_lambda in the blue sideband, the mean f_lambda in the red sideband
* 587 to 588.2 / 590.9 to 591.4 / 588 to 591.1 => 0.25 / 11.5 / 11.9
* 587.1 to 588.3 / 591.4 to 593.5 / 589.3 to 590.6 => 0.08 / 11.4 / 11.5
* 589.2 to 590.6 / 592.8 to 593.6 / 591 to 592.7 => -0.06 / 10.6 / 11.5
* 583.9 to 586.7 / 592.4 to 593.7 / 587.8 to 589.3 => 0.15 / 11.4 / 11.6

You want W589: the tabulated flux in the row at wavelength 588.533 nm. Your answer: 9.932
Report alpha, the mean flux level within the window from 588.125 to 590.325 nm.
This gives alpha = 10.3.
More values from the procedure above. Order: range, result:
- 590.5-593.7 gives 11.6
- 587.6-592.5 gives 11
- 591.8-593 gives 11.2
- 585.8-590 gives 10.8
